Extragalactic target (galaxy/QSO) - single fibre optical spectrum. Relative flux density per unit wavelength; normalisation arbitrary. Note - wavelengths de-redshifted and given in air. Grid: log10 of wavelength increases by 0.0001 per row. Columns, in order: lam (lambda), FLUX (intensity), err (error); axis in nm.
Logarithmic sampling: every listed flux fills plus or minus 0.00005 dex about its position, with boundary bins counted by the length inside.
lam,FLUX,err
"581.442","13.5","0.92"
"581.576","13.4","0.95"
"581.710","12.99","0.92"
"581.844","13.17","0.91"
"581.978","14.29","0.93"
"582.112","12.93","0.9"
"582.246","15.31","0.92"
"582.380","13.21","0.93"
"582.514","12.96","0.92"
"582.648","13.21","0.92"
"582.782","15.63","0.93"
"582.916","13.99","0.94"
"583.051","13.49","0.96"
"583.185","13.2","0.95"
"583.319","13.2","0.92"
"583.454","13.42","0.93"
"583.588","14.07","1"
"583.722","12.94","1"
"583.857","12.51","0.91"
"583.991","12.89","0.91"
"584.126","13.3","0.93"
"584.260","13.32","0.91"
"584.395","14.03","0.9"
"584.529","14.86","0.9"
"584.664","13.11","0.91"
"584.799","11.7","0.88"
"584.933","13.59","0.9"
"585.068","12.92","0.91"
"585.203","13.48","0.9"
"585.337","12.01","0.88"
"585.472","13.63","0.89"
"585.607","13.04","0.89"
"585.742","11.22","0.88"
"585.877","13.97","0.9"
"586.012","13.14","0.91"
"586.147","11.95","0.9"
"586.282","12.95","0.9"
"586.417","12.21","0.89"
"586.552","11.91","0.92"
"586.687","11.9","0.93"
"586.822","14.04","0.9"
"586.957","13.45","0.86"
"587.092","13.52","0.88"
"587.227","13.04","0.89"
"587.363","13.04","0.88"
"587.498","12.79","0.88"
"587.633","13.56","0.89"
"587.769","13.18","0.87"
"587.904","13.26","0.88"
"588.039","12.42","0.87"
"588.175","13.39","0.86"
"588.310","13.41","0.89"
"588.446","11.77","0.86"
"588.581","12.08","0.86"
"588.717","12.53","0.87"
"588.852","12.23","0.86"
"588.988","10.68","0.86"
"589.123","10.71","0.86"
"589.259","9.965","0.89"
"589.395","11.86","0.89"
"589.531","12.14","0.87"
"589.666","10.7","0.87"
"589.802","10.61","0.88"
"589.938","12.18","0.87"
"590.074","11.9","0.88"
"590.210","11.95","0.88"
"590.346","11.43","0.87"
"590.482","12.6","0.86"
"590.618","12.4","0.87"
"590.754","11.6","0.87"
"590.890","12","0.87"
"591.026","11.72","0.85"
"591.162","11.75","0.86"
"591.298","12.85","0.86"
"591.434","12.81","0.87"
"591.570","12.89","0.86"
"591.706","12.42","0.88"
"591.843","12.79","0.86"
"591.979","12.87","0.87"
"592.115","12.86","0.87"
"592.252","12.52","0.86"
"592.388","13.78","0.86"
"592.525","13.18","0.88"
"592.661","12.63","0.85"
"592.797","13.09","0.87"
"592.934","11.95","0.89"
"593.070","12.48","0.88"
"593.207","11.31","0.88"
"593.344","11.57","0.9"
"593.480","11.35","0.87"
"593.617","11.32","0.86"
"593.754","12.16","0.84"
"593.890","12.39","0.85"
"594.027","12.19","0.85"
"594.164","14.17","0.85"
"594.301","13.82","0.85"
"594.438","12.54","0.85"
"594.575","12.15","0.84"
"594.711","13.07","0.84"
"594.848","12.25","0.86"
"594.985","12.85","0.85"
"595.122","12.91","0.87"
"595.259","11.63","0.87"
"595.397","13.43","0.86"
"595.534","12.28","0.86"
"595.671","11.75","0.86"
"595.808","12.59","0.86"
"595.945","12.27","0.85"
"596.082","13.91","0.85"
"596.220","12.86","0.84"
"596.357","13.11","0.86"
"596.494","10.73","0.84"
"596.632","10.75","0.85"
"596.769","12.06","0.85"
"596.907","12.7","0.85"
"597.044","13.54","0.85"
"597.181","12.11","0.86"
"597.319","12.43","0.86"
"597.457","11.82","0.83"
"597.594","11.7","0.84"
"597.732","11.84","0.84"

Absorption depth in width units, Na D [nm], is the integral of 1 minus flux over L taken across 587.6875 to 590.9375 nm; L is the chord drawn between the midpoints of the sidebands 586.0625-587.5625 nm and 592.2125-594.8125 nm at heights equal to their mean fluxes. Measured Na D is 0.19 nm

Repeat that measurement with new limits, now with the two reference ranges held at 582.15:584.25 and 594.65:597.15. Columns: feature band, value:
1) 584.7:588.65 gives 0.120 nm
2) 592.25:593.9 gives 0.057 nm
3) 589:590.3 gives 0.169 nm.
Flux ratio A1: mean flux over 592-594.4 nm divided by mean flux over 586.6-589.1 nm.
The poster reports 0.98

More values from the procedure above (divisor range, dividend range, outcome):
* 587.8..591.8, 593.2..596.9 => 1.03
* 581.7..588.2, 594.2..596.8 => 0.95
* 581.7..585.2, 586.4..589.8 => 0.92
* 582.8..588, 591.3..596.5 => 0.96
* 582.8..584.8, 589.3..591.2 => 0.87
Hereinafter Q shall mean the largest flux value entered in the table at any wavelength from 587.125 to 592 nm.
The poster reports 13.56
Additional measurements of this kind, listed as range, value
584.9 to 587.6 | 14.04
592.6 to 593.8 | 13.09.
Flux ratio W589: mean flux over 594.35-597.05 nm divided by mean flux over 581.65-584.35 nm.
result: 0.92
